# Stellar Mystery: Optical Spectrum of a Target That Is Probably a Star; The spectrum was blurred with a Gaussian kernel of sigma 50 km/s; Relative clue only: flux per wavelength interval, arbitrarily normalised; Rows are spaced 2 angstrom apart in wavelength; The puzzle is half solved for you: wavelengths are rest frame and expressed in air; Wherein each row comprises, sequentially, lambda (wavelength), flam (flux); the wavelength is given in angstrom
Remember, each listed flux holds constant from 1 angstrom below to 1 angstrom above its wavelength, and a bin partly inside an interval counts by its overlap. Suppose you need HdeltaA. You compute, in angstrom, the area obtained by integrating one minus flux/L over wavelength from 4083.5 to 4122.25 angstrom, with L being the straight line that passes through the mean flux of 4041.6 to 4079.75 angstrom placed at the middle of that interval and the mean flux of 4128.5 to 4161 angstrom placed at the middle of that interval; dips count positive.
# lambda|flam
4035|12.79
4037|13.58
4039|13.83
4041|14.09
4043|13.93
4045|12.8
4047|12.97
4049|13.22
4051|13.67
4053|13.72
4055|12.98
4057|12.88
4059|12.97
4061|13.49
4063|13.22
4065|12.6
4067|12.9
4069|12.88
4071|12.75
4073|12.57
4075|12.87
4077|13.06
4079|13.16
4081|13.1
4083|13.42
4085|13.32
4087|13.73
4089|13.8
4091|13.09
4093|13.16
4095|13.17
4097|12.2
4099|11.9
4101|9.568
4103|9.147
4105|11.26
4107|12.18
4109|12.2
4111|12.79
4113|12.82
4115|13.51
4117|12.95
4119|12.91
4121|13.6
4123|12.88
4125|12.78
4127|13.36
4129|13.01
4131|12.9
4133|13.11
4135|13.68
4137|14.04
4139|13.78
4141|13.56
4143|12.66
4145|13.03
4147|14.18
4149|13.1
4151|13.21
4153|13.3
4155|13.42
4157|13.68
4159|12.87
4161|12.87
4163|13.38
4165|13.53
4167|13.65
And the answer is 2.1 angstrom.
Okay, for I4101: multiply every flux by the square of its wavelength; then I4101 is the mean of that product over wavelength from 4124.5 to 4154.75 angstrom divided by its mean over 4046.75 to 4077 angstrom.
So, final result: 1.06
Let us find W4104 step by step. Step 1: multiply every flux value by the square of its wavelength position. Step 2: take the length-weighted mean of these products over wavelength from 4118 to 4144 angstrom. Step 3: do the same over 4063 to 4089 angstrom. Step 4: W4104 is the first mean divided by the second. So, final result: 1.0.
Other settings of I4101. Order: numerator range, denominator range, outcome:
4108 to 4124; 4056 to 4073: 1.03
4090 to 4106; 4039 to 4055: 0.89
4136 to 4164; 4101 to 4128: 1.10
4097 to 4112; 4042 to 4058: 0.88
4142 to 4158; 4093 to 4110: 1.18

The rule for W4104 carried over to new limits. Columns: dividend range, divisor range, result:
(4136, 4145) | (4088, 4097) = 1.04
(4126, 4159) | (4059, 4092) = 1.05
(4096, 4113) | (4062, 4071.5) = 0.91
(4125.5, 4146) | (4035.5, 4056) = 1.03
